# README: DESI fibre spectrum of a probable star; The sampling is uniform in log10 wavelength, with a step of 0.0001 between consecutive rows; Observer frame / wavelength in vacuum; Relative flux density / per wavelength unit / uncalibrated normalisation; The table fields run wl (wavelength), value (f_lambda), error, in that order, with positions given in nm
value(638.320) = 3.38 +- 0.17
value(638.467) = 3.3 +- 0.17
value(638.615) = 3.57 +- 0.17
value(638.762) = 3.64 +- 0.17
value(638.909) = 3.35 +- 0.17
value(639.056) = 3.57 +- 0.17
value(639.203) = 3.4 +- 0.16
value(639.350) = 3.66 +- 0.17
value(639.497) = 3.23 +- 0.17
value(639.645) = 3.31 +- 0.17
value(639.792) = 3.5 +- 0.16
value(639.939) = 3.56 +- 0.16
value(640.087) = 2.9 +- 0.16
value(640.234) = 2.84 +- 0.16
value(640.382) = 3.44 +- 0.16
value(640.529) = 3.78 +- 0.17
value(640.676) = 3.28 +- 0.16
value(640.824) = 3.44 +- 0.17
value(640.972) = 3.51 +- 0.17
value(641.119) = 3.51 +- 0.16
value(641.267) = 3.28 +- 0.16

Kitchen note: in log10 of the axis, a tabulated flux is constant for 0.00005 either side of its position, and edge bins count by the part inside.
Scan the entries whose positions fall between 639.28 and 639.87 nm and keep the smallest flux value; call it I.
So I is 3.23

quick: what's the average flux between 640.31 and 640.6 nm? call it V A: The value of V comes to 3.62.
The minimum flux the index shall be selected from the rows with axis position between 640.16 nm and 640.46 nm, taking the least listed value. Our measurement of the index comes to 2.84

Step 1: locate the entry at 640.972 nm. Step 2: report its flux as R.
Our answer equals 3.51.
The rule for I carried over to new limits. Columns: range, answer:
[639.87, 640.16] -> 2.9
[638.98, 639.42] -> 3.4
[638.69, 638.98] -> 3.35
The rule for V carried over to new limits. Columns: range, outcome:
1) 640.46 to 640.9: 3.49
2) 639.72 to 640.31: 3.2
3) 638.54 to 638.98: 3.51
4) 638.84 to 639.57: 3.45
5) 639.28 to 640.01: 3.45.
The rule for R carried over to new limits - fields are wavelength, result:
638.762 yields 3.64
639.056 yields 3.57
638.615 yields 3.57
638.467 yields 3.3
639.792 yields 3.5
